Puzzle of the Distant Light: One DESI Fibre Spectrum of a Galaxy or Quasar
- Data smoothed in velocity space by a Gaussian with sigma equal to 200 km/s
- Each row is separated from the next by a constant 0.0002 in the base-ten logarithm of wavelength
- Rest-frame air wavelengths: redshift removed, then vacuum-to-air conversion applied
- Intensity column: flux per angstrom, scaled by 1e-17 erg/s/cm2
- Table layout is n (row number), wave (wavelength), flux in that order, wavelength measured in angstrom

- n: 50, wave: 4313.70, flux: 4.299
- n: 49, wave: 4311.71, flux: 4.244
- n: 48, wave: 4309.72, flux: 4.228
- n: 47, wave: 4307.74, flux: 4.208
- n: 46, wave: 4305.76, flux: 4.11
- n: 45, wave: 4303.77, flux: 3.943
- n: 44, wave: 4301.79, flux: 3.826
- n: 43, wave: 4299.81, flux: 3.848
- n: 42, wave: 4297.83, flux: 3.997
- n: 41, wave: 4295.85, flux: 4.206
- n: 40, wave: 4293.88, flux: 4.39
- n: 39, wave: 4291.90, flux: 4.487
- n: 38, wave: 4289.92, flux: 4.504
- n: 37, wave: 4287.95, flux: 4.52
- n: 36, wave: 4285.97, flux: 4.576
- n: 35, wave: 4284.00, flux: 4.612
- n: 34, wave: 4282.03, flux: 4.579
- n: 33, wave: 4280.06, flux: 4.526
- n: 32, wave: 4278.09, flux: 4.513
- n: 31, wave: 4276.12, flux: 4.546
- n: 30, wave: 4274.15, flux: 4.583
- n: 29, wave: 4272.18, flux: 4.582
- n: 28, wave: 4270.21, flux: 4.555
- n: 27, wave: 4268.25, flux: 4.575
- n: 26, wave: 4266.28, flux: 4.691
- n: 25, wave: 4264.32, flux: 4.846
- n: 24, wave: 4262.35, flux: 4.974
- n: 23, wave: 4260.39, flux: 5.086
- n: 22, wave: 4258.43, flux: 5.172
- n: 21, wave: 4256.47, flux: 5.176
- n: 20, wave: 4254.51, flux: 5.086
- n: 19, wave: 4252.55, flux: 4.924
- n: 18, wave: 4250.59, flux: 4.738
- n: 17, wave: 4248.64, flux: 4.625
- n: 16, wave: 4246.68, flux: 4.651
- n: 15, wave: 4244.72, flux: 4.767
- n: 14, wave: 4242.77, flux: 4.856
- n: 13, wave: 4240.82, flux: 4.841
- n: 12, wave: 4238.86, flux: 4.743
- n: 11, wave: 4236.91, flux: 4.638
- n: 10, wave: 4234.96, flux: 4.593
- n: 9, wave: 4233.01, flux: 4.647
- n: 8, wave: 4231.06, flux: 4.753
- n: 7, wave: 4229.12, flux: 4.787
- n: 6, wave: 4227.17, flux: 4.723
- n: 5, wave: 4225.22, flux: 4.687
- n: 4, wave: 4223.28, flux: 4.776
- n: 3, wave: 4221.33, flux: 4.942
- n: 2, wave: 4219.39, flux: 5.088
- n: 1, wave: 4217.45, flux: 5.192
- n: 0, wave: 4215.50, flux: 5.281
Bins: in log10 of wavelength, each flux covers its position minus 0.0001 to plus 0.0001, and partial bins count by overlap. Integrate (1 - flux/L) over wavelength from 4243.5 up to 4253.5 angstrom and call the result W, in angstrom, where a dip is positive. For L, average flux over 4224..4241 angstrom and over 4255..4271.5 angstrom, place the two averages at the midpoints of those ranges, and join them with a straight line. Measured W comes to 0.1 angstrom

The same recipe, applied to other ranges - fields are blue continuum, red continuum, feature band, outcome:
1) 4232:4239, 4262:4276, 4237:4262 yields -1.23 angstrom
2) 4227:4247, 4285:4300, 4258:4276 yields -0.96 angstrom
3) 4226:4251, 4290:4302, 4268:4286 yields -0.87 angstrom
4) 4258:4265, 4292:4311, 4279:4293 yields -0.27 angstrom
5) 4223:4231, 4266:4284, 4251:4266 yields -1.23 angstrom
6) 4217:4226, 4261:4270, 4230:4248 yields 0.54 angstrom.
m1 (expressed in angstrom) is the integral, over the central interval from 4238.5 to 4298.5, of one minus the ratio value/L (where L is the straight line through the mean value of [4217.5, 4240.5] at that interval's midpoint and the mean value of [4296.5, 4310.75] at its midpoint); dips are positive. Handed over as -4.05 angstrom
